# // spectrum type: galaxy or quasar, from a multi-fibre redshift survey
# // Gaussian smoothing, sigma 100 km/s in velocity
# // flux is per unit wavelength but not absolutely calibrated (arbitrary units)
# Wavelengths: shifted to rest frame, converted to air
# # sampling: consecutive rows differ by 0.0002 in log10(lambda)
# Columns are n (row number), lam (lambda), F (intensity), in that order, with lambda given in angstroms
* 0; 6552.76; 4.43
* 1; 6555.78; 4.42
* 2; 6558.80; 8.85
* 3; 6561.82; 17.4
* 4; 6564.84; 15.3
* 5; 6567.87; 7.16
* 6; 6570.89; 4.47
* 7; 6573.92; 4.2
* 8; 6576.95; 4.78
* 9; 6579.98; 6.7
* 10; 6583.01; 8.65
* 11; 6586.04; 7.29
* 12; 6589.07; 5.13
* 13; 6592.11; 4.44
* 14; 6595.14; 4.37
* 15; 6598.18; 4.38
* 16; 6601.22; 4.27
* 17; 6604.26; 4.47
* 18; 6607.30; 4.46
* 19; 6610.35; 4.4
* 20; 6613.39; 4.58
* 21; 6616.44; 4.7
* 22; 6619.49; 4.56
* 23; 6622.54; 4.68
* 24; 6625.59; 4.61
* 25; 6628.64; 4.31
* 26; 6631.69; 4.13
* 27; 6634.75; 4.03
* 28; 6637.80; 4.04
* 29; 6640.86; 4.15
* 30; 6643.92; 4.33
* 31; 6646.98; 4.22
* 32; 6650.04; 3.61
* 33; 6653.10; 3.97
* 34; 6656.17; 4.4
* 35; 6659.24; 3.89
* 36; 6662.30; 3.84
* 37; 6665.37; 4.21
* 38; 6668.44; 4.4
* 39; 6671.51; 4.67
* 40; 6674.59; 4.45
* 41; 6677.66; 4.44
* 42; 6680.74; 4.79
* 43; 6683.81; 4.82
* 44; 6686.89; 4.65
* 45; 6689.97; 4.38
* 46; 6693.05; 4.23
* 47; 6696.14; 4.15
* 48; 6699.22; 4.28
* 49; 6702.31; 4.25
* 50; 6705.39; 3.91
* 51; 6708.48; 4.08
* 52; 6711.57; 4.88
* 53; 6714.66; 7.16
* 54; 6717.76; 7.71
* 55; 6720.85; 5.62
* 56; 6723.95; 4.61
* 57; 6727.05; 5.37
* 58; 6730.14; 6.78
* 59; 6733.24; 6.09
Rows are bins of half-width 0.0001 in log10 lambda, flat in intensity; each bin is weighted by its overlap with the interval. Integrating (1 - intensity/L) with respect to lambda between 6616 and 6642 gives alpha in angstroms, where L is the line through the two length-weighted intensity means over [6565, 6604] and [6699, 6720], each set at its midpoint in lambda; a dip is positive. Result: 5.8 angstroms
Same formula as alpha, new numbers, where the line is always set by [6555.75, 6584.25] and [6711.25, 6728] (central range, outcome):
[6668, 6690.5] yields 6.9 angstroms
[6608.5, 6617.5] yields 3.7 angstroms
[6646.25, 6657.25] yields 4.7 angstroms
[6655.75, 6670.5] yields 5.9 angstroms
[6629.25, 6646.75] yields 7.5 angstroms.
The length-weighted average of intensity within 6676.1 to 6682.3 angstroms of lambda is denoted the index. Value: 4.62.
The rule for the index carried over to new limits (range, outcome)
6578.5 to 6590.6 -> 6.94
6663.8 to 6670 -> 4.3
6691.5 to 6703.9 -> 4.23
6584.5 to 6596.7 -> 5.31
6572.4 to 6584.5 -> 6.08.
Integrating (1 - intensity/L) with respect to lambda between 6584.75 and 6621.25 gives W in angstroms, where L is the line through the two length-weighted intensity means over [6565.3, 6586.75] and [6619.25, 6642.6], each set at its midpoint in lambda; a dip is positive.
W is 4.8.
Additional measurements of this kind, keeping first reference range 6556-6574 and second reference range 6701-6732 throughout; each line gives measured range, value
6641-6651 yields 4.5 angstroms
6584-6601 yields 7.1 angstroms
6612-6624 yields 5.2 angstroms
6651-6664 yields 5.6 angstroms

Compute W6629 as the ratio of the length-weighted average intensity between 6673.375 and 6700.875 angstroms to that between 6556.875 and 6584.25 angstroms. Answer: 0.5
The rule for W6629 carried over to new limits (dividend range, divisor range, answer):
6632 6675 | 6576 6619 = 0.80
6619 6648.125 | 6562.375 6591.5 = 0.59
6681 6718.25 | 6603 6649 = 1.10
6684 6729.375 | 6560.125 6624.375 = 0.80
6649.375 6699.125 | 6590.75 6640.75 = 0.98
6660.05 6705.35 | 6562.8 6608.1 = 0.71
